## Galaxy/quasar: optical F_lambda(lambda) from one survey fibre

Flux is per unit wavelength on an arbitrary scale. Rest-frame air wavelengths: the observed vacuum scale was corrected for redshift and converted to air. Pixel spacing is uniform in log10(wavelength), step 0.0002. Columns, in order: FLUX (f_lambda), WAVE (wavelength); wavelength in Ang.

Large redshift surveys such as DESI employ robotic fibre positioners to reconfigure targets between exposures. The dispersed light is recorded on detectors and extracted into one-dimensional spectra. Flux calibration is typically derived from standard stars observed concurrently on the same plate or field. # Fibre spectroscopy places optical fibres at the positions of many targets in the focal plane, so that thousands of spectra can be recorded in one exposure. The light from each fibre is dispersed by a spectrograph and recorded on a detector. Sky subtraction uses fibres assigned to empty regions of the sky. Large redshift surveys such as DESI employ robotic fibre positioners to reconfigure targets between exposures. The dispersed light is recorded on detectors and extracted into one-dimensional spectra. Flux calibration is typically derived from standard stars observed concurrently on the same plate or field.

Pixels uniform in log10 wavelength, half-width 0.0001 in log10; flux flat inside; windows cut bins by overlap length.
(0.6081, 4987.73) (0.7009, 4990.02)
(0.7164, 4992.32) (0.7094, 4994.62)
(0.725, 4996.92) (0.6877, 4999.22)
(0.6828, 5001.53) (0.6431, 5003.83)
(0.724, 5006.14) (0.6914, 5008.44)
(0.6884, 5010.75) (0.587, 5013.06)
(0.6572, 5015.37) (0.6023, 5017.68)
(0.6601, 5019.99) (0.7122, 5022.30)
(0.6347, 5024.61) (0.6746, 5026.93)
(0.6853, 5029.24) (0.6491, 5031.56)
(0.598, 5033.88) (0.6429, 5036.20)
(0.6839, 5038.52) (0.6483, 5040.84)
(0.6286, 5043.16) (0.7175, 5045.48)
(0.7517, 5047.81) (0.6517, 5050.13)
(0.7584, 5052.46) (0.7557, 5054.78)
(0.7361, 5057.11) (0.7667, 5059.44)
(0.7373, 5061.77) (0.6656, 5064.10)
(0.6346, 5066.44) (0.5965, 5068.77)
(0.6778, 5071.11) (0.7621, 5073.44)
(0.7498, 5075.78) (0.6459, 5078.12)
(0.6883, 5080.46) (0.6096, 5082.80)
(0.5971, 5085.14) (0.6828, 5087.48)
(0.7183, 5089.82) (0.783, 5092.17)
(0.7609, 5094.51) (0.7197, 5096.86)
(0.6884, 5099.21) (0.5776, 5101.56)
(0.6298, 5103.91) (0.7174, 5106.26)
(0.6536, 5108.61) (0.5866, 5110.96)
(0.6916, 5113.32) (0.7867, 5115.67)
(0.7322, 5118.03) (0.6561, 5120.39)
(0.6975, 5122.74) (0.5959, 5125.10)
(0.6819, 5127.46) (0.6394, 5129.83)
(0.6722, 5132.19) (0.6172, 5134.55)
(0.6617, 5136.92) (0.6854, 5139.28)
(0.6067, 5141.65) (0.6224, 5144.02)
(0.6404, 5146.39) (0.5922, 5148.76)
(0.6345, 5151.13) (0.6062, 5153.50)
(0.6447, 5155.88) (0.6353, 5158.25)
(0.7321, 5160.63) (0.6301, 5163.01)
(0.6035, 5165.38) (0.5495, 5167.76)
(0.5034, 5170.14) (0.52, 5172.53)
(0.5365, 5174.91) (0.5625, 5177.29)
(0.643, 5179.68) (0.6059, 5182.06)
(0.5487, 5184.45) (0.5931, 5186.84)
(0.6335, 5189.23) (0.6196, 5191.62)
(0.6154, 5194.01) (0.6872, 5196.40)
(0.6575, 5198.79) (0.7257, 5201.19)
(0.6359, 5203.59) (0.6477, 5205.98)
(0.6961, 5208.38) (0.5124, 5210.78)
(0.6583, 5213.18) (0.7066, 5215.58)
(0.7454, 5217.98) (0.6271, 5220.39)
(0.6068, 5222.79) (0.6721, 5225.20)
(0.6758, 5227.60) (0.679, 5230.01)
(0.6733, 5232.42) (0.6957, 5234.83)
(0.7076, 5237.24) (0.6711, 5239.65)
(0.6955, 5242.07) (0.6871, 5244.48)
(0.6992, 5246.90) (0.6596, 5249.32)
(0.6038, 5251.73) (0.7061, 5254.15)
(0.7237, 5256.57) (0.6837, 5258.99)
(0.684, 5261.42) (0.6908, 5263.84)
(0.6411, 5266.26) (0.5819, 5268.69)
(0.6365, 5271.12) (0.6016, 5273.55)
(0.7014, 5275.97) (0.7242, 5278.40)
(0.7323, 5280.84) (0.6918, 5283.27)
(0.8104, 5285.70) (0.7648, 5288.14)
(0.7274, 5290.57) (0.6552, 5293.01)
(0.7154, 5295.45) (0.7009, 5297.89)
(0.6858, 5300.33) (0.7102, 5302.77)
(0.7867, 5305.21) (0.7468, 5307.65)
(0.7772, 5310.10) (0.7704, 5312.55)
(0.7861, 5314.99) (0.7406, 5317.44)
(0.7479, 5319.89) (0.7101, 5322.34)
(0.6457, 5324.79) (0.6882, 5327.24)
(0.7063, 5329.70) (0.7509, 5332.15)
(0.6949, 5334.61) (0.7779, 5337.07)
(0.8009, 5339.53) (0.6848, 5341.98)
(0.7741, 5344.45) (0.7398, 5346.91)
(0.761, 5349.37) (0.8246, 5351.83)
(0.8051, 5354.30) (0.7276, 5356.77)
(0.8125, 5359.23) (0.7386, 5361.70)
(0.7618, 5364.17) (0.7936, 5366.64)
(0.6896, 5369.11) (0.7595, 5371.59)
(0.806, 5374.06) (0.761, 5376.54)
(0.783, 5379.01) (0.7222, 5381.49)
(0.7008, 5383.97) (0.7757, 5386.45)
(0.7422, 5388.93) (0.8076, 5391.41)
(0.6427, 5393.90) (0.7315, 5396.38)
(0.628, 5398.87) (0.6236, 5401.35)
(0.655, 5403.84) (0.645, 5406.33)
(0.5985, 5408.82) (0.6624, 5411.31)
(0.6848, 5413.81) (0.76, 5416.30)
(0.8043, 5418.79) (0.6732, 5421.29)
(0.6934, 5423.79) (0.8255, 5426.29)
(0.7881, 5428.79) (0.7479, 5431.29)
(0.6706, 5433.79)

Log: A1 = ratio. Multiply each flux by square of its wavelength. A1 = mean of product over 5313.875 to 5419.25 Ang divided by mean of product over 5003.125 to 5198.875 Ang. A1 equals 1.2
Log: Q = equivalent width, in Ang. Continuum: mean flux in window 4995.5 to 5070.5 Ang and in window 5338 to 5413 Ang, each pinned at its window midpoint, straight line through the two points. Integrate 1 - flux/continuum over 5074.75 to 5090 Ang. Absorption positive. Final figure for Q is 0.4 Ang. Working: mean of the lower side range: 0.678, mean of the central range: 0.667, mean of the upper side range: 0.732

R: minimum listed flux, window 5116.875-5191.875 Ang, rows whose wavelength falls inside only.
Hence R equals 0.5034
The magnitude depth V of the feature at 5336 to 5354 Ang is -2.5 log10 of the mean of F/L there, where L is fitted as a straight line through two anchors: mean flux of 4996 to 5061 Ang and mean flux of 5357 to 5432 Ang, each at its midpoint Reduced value -0.07 mag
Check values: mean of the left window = 0.68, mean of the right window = 0.727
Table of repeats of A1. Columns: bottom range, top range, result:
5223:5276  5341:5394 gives 1.18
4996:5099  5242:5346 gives 1.14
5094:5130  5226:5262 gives 1.06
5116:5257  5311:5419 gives 1.21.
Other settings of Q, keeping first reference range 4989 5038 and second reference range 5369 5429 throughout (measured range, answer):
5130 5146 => 0.97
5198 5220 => 0.96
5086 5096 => -0.76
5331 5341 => -0.63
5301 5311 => -0.63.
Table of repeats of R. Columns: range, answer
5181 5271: 0.5124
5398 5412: 0.5985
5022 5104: 0.5776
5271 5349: 0.6016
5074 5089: 0.5971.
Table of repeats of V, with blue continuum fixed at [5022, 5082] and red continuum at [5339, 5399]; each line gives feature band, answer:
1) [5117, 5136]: 0.065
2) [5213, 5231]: 0.077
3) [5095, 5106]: 0.049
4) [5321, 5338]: 0.052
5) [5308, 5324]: -0.015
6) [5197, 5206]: 0.073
